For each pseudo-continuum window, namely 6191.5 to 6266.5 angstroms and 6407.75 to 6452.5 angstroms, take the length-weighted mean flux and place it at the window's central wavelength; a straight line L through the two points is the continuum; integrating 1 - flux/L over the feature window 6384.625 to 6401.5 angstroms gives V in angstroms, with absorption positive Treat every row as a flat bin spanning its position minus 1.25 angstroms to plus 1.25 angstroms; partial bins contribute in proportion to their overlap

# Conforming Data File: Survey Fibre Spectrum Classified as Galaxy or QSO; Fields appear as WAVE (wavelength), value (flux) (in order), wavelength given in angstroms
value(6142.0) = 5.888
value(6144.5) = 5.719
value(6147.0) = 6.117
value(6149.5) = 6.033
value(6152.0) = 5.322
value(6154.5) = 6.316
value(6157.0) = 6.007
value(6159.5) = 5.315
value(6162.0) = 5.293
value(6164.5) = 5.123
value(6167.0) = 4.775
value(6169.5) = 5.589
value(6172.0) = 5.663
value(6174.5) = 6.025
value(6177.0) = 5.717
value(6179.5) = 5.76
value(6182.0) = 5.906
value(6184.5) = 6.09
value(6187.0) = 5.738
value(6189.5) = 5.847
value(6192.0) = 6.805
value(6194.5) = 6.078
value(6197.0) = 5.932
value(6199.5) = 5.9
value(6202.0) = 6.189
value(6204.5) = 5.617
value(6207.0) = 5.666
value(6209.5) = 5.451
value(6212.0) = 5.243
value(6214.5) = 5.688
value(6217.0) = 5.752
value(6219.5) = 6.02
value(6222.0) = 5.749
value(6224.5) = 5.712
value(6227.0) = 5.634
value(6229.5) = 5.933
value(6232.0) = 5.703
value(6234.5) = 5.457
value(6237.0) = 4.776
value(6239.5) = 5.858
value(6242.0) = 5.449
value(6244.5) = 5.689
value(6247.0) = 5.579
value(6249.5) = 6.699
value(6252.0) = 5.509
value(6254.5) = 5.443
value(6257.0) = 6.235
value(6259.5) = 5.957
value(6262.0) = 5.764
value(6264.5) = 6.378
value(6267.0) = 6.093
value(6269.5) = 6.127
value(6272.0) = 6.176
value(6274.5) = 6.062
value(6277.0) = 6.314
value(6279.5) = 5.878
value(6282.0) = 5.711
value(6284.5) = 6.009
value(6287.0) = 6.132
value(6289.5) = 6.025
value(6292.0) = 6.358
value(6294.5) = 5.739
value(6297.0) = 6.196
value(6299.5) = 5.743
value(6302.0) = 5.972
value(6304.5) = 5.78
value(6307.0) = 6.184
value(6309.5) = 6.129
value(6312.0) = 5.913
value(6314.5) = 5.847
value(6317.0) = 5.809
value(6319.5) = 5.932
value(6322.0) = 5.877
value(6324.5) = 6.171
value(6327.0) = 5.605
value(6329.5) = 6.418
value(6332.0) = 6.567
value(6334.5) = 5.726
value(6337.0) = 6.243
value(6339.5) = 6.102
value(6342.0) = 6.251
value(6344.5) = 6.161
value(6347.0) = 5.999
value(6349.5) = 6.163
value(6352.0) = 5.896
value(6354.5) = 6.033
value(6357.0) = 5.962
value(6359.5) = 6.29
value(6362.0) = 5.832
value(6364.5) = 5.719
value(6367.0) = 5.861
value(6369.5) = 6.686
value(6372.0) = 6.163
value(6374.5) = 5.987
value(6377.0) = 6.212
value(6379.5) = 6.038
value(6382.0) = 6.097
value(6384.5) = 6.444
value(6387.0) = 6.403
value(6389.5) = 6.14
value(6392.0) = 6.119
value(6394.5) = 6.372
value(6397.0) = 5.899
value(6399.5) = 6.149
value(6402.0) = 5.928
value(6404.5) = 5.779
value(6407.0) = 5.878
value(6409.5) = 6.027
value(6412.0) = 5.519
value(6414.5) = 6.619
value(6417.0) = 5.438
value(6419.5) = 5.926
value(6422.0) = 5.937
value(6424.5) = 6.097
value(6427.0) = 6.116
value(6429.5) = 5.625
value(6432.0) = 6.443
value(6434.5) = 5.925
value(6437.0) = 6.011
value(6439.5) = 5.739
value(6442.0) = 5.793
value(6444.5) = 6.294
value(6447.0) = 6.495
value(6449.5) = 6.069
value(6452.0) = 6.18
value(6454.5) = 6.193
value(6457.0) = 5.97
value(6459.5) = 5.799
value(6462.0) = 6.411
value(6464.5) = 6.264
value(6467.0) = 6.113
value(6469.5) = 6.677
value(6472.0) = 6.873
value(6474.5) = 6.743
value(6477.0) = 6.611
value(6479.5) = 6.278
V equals -0.6 angstroms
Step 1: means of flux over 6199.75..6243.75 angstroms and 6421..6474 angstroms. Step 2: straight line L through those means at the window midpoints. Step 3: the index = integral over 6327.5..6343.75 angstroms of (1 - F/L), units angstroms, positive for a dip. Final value -0.8 angstroms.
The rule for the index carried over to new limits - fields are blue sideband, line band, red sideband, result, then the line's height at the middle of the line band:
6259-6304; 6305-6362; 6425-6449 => -0.1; 6.04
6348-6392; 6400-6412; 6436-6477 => 0.6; 6.17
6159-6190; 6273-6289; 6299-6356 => -0.3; 5.9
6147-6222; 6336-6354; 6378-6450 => -0.5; 5.96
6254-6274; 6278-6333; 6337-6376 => 0.6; 6.06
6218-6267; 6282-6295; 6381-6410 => -0.4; 5.87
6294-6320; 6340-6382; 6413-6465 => -0.7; 5.99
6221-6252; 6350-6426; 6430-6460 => -1.1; 5.96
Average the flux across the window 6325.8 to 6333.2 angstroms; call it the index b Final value 6.2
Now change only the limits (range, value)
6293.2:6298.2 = 5.97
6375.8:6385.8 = 6.2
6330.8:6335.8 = 6.14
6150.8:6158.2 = 5.88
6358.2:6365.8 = 5.95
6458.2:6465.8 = 6.16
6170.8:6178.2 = 5.8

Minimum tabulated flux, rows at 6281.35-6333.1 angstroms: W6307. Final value 5.605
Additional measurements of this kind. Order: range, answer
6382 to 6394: 6.097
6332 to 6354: 5.726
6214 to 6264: 4.776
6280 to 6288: 5.711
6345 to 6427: 5.438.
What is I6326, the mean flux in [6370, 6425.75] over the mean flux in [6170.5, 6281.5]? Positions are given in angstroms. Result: 1.04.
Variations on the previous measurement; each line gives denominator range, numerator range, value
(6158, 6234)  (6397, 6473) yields 1.06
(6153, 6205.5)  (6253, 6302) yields 1.04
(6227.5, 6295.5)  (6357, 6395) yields 1.04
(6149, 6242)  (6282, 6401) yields 1.06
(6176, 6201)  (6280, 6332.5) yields 1.00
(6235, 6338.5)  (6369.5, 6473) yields 1.03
